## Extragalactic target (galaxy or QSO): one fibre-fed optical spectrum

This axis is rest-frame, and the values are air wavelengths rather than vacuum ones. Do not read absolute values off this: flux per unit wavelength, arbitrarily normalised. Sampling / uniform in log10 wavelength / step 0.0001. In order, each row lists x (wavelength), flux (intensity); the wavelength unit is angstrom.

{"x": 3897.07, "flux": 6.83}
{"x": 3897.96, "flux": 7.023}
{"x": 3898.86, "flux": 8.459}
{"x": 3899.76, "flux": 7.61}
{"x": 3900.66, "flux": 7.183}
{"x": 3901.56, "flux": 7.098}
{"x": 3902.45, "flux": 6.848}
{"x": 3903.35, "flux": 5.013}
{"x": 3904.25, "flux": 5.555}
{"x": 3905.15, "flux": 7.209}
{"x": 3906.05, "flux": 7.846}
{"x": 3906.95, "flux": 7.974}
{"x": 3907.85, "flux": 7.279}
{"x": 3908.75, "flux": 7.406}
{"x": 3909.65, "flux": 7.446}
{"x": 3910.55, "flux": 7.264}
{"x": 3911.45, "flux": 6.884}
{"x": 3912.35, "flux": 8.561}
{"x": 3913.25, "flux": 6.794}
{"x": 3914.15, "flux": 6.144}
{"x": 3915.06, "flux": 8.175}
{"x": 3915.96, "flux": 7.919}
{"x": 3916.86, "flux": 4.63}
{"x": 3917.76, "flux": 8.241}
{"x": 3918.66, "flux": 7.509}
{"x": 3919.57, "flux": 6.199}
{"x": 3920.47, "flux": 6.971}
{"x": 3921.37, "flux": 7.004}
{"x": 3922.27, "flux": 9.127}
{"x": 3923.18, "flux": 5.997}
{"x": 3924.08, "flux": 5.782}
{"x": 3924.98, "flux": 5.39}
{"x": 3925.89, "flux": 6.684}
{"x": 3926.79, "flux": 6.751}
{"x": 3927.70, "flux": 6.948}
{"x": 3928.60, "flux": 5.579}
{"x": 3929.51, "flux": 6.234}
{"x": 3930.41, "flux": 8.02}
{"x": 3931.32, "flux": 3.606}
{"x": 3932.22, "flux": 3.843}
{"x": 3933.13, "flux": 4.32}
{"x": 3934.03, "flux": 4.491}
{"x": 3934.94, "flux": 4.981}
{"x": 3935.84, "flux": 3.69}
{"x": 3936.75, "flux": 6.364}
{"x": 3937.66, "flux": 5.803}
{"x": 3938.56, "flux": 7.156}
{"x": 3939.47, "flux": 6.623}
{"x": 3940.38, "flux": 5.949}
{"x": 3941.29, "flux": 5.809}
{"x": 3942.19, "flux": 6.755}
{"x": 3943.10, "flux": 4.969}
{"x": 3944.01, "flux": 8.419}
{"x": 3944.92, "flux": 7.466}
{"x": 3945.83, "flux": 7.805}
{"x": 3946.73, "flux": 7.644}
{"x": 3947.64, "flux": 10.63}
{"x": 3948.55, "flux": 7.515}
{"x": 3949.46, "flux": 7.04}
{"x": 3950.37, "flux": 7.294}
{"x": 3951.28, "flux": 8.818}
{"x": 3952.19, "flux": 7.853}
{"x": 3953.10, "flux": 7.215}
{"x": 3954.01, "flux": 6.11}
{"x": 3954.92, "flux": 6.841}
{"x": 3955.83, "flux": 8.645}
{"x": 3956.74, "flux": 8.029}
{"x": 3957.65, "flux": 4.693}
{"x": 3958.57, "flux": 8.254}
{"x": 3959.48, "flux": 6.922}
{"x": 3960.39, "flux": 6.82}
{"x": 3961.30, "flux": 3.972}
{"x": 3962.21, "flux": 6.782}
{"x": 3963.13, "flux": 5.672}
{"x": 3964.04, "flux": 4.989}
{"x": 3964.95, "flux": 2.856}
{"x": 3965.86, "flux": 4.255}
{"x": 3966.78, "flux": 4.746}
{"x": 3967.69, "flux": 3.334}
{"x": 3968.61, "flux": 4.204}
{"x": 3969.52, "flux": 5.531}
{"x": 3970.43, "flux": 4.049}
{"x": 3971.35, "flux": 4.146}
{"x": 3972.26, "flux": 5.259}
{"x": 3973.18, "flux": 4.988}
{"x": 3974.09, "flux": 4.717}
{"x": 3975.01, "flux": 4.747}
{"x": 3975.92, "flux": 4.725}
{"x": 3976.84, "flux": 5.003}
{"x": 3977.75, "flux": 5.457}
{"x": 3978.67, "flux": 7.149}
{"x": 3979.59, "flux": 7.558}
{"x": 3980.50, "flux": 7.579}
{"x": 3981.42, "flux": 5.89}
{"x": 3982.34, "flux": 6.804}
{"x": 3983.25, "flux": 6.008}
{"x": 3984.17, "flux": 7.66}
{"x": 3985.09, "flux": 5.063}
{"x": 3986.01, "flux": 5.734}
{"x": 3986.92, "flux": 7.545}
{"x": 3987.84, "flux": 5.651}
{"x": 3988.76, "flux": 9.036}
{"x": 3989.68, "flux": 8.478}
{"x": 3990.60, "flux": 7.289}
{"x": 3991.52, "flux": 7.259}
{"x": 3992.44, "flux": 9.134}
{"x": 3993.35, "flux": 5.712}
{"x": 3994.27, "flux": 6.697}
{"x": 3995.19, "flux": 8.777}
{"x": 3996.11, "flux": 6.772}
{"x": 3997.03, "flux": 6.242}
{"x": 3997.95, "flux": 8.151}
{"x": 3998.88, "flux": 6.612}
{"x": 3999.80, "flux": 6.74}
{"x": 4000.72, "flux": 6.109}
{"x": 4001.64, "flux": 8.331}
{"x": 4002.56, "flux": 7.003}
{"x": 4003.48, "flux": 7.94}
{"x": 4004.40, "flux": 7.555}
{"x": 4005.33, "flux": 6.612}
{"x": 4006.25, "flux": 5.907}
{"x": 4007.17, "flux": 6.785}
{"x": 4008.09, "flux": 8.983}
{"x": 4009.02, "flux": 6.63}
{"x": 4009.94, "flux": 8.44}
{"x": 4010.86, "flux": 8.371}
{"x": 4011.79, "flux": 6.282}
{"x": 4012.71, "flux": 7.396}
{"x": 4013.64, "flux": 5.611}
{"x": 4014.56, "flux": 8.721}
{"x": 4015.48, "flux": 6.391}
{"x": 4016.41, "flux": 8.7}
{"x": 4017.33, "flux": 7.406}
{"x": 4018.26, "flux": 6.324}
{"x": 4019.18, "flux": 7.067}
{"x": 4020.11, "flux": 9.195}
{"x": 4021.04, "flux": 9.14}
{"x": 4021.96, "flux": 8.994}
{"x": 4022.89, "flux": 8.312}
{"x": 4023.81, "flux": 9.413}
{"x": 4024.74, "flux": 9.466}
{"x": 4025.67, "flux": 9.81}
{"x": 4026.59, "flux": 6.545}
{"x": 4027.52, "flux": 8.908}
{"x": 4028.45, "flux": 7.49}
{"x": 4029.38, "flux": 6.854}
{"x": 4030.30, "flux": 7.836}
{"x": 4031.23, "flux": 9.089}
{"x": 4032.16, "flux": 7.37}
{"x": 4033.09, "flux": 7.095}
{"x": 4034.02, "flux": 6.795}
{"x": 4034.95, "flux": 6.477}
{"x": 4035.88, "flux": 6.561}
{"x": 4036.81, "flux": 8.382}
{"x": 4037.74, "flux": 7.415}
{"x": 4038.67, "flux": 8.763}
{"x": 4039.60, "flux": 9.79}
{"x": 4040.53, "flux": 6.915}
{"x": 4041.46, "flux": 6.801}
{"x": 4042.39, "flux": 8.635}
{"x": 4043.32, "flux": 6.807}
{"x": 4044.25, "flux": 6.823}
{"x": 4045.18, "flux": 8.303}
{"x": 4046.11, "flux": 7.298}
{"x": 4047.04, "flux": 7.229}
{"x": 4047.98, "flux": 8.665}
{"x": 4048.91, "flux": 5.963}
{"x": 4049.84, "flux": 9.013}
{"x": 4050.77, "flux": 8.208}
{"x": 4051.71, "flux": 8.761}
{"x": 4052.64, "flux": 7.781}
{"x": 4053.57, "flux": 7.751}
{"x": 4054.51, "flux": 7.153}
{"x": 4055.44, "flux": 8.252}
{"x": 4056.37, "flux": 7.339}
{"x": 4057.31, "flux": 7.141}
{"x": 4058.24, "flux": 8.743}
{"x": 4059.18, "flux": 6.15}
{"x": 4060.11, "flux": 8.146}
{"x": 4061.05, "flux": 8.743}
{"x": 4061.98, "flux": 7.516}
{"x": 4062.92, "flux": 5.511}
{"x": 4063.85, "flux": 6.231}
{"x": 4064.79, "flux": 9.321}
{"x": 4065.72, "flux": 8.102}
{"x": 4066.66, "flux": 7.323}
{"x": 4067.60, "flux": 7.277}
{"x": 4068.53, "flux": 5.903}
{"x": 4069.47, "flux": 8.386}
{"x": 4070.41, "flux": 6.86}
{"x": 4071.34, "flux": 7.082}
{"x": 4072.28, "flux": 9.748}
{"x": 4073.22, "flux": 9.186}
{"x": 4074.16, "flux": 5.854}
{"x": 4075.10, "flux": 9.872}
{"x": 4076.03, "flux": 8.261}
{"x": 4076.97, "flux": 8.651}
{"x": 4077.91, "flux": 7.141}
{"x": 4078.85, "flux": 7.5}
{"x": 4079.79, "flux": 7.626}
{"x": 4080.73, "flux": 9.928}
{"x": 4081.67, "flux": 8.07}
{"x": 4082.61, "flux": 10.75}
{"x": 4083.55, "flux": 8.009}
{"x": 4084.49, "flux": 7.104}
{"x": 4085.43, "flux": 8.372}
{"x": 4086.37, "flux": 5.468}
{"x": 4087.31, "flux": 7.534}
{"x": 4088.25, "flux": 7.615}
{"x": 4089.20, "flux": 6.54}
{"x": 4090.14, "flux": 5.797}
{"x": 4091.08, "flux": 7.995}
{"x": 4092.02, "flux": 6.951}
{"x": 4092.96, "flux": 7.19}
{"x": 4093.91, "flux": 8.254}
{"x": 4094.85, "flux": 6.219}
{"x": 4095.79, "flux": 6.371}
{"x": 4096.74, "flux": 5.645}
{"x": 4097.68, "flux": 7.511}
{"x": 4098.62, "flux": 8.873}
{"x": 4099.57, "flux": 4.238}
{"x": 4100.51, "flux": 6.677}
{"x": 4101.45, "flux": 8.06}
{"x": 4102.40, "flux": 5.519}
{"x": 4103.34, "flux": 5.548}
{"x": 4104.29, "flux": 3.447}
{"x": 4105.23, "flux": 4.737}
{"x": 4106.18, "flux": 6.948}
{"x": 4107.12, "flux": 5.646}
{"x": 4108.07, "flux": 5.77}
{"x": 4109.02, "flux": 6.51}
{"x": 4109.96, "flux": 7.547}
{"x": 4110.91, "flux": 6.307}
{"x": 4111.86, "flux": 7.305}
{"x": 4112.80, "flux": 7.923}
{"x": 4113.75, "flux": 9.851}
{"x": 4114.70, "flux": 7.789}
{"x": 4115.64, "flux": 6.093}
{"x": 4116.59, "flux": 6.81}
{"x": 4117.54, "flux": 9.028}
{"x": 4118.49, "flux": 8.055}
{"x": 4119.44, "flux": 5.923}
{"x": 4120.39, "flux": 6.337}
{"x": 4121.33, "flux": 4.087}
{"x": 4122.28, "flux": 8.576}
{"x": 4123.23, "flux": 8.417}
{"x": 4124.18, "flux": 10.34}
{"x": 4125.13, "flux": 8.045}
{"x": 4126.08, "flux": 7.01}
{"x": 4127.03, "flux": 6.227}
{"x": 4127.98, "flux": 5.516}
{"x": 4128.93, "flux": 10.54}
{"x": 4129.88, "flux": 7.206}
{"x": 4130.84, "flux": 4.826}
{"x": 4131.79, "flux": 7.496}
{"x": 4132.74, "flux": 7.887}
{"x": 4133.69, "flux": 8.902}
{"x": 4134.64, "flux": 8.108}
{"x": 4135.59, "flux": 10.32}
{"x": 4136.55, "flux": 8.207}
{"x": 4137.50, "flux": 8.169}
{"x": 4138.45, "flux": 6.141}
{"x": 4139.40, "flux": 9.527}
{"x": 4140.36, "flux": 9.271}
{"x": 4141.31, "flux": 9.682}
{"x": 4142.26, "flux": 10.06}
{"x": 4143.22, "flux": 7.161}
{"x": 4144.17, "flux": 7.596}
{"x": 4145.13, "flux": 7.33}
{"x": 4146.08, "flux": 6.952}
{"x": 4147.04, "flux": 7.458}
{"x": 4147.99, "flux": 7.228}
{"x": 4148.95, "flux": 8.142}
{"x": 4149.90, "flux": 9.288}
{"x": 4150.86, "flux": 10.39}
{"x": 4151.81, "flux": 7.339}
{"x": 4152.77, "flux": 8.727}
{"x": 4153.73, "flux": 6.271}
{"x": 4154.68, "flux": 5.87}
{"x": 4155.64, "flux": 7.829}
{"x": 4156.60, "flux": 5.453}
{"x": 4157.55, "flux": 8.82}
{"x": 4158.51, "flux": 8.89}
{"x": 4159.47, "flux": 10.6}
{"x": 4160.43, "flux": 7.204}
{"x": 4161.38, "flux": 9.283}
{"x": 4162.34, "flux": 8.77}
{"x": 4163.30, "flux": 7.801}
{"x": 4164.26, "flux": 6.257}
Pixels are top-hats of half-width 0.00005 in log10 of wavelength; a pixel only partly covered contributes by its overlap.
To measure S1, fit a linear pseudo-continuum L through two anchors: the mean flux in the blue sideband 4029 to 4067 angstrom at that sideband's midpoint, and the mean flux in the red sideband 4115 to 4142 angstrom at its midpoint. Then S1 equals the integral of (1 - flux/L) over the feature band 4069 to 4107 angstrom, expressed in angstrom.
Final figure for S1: 2.1 angstrom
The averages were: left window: 7.64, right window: 7.76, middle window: 7.27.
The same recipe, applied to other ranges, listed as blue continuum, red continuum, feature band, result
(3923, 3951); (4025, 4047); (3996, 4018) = 0.2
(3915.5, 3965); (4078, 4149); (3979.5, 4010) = -1.4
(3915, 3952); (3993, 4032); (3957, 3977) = 5.6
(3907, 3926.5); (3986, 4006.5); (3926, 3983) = 8.4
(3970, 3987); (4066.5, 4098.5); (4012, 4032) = -4.5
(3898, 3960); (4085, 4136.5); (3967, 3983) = 3.5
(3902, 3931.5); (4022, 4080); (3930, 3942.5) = 2.6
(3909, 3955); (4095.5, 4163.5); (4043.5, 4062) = -1.4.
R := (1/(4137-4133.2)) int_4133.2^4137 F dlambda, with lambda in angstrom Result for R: 8.88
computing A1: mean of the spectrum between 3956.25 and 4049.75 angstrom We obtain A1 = 6.94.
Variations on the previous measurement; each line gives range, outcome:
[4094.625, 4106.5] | 6.13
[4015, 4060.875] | 7.83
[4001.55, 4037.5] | 7.69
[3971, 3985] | 5.84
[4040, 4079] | 7.68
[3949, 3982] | 5.89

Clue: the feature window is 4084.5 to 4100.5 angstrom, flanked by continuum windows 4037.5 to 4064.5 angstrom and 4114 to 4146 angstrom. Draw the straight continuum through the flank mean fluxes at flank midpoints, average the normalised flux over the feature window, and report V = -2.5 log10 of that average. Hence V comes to 0.12 mag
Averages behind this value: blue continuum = 7.66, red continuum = 7.78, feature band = 6.91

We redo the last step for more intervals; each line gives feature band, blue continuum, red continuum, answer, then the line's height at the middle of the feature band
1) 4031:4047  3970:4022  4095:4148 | -0.083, 7.02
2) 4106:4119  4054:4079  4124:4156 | 0.085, 7.85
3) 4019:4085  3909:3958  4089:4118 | -0.172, 6.74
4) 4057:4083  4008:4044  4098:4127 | -0.078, 7.35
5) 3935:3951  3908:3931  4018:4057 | 0.042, 7.12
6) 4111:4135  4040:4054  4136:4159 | 0.058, 7.92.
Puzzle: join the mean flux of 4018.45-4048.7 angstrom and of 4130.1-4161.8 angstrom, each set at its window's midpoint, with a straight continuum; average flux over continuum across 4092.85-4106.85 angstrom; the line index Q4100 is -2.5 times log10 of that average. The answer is 0.26 mag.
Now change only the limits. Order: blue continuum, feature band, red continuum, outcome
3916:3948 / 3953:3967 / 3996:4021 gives 0.12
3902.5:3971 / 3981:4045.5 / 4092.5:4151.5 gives -0.10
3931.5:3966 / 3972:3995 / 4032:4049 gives 0.06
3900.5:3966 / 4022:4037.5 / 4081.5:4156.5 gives -0.13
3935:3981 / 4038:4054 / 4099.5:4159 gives -0.15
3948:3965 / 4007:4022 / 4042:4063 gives -0.05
